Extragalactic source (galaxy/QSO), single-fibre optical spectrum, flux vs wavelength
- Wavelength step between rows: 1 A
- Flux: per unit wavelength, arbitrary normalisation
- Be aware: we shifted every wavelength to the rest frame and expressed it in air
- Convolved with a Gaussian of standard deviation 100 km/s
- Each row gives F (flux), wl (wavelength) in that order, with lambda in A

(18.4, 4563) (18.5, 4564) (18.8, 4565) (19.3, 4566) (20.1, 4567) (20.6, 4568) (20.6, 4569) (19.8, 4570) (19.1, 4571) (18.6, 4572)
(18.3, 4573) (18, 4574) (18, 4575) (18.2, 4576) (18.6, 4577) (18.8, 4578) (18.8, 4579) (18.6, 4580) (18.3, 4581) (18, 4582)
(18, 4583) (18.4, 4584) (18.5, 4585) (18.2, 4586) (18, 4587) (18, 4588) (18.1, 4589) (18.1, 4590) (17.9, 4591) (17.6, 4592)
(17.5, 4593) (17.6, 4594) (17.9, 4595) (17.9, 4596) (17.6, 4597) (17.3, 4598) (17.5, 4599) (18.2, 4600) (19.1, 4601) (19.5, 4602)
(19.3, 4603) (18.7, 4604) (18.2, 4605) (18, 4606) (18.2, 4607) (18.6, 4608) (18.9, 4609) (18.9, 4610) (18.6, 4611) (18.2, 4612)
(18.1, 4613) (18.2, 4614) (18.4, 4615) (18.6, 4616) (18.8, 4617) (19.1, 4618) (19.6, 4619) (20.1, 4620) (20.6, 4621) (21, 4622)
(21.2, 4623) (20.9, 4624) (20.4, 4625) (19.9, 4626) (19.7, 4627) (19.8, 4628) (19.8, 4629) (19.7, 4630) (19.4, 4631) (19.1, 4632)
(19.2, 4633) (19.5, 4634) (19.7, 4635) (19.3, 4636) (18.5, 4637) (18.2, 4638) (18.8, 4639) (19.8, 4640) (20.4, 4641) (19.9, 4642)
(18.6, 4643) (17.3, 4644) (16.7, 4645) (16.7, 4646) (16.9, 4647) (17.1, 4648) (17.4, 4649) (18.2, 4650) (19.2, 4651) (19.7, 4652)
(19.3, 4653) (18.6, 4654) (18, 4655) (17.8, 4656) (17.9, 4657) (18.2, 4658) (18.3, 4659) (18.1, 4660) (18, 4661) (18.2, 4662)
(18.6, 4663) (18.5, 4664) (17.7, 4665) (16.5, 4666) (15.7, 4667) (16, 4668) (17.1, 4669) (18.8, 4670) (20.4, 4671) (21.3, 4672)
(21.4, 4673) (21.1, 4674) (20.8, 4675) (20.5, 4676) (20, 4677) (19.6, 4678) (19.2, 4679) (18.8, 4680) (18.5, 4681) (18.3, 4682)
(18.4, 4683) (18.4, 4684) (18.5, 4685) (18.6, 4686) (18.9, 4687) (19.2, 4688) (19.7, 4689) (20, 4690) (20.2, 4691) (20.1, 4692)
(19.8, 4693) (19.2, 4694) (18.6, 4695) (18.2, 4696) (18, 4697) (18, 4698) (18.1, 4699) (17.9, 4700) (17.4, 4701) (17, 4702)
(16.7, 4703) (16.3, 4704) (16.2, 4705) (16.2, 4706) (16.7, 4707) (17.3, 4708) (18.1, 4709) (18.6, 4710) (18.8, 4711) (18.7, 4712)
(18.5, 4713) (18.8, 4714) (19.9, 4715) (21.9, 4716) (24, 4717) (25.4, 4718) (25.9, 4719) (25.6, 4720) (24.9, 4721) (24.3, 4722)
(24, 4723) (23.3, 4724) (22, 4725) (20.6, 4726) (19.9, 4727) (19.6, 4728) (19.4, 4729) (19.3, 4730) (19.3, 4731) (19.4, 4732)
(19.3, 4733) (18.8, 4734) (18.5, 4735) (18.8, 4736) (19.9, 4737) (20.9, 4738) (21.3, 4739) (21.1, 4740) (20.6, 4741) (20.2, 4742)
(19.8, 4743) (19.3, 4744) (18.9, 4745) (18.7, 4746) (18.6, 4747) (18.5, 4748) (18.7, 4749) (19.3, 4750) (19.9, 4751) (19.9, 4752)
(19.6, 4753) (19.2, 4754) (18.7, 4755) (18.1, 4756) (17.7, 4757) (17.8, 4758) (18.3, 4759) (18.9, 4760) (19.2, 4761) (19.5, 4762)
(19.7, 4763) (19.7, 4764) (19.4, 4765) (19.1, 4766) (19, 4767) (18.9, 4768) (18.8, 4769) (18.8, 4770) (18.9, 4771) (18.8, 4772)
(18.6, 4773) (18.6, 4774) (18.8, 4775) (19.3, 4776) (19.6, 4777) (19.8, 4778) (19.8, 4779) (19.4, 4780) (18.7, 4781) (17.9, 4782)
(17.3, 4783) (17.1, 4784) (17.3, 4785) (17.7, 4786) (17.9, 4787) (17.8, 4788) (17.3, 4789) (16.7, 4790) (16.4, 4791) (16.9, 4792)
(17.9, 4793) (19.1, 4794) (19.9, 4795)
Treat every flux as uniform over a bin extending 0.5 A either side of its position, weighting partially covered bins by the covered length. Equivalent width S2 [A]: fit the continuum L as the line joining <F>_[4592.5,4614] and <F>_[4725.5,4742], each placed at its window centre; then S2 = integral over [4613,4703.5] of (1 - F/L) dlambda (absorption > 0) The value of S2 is 0.3 A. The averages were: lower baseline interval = 18.3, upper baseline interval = 19.8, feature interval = 18.9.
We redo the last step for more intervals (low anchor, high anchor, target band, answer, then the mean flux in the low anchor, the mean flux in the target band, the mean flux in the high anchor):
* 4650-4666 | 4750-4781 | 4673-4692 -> -0.97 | 18.3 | 19.4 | 19.1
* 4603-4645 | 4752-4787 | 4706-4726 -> -2.47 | 19.2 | 21.3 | 18.8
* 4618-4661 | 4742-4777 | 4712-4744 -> -3.49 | 19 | 21.1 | 19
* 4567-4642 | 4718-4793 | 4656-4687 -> 0.71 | 18.9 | 18.7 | 19.5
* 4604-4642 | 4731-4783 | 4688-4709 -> 1.22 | 19.3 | 18.1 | 19.2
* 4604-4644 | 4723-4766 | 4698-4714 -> 1.57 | 19.2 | 17.6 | 19.6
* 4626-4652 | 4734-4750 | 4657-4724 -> -0.32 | 18.8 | 19.3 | 19.6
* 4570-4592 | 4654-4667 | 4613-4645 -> -2.34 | 18.3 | 19.4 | 17.9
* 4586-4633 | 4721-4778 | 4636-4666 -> 1.21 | 18.8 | 18.3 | 19.6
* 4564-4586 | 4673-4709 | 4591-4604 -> 0.46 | 18.8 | 18.1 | 18.6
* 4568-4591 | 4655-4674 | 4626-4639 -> -0.66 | 18.5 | 19.3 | 18.3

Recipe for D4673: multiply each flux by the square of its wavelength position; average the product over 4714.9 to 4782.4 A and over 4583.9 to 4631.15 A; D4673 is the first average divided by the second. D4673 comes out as 1.1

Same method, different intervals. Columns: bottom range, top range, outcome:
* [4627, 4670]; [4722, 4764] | 1.11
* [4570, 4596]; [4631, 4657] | 1.05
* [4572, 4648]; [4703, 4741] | 1.14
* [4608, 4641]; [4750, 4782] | 1.04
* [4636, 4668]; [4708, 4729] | 1.22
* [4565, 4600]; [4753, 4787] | 1.10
